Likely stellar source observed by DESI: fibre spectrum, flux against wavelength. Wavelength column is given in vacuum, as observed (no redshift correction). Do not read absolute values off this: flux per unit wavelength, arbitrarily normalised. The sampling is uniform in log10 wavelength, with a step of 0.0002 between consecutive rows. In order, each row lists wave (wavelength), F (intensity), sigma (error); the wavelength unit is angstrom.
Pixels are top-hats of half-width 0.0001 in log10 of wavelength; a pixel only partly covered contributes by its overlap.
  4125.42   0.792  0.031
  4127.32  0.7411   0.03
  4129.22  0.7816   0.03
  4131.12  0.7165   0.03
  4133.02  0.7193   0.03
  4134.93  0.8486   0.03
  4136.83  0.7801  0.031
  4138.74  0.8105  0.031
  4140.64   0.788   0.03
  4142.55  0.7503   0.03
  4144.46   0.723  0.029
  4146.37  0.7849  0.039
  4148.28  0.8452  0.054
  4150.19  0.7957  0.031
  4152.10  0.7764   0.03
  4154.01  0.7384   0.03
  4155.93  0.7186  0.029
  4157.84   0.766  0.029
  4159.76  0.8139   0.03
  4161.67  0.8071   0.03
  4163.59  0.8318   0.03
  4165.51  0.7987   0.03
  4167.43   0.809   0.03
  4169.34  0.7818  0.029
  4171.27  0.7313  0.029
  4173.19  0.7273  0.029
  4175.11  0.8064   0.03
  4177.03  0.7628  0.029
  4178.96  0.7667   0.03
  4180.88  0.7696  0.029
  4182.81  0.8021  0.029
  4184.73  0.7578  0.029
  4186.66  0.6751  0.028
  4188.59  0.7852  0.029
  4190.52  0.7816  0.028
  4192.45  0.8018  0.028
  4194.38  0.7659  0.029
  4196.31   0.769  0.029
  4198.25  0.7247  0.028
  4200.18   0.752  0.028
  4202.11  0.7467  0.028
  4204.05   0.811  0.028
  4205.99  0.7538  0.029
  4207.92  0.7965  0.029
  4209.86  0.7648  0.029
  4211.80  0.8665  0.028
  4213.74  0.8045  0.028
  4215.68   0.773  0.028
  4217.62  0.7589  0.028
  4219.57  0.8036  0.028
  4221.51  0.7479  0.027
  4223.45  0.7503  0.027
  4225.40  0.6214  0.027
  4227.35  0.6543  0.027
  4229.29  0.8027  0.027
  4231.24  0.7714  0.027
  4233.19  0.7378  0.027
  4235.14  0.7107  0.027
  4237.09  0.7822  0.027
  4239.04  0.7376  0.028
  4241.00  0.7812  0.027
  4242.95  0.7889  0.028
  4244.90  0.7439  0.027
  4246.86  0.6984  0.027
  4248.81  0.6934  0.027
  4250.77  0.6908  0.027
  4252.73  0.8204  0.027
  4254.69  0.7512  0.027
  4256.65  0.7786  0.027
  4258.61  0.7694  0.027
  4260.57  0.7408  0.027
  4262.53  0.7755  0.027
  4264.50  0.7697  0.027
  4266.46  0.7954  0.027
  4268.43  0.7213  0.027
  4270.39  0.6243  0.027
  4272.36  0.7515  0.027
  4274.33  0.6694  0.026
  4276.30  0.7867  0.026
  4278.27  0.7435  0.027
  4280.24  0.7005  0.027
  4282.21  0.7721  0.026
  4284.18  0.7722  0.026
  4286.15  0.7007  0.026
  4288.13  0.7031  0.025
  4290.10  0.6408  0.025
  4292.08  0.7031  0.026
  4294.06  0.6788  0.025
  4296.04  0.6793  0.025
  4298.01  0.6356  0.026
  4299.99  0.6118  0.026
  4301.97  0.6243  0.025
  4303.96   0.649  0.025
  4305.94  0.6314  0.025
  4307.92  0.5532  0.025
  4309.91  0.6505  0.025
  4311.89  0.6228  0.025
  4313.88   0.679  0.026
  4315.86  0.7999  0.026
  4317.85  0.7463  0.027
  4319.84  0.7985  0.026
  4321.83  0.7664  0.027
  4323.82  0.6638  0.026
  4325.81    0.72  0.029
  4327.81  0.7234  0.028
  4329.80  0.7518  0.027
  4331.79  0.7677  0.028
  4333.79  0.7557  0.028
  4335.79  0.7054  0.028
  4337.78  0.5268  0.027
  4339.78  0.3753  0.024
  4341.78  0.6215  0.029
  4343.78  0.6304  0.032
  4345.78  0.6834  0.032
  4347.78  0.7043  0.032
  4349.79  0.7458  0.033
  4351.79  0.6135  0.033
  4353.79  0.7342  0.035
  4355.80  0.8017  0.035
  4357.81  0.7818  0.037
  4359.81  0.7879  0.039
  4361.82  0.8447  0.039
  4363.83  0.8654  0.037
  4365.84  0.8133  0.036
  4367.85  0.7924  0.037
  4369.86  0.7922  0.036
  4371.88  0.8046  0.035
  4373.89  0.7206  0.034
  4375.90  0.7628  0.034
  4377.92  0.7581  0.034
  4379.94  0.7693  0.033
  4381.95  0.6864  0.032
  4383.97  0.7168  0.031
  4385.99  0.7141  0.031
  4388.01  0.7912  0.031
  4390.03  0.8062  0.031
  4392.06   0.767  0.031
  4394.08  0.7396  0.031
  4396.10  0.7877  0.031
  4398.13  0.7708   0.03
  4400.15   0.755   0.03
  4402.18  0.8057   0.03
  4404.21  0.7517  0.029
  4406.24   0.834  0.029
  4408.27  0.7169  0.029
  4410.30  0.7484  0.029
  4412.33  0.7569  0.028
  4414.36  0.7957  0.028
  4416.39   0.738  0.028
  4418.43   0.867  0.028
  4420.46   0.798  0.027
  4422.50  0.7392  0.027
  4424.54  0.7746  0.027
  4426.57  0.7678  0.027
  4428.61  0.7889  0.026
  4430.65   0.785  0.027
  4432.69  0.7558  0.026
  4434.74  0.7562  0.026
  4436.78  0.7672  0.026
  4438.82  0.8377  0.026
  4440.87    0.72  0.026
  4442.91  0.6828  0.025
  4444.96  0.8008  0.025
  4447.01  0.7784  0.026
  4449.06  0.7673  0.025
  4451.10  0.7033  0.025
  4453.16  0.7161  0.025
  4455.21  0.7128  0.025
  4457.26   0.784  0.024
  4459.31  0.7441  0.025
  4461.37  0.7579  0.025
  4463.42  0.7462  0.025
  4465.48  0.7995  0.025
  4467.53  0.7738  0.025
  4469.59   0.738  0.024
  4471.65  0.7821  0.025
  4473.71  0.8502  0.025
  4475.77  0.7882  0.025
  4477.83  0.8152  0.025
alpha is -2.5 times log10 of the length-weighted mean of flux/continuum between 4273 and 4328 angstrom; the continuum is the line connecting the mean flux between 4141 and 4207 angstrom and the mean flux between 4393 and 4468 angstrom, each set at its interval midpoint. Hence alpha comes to 0.11 mag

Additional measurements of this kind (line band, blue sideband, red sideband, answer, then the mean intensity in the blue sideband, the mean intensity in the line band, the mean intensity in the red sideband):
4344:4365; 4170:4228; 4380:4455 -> 0.02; 0.762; 0.752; 0.763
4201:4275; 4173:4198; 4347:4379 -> 0.02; 0.767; 0.752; 0.771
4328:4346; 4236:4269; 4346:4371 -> 0.18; 0.755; 0.648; 0.77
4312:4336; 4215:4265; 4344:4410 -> 0.03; 0.748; 0.736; 0.761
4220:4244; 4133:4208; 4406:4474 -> 0.04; 0.775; 0.742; 0.766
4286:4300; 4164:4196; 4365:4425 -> 0.15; 0.771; 0.671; 0.769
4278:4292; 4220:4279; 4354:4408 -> 0.05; 0.741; 0.717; 0.776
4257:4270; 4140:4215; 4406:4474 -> 0.02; 0.776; 0.757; 0.766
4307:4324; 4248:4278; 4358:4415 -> 0.08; 0.743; 0.7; 0.773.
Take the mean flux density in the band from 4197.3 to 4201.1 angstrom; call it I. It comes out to 0.739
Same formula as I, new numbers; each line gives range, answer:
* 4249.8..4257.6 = 0.76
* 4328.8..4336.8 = 0.745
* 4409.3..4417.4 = 0.76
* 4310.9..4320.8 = 0.729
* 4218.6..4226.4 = 0.731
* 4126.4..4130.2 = 0.762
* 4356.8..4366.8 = 0.819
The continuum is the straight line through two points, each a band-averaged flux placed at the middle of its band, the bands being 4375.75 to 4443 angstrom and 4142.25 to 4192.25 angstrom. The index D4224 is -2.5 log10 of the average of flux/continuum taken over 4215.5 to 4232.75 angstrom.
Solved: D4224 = 0.04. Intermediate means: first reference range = 0.774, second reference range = 0.766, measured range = 0.741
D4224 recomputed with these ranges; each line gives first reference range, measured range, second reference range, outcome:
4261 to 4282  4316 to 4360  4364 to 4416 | 0.079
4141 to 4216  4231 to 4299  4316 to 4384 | 0.030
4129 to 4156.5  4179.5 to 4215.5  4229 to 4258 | -0.018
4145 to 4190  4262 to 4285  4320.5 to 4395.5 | 0.017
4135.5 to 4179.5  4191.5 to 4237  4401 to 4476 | 0.023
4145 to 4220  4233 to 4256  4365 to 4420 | 0.042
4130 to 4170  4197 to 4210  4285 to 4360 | -0.020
